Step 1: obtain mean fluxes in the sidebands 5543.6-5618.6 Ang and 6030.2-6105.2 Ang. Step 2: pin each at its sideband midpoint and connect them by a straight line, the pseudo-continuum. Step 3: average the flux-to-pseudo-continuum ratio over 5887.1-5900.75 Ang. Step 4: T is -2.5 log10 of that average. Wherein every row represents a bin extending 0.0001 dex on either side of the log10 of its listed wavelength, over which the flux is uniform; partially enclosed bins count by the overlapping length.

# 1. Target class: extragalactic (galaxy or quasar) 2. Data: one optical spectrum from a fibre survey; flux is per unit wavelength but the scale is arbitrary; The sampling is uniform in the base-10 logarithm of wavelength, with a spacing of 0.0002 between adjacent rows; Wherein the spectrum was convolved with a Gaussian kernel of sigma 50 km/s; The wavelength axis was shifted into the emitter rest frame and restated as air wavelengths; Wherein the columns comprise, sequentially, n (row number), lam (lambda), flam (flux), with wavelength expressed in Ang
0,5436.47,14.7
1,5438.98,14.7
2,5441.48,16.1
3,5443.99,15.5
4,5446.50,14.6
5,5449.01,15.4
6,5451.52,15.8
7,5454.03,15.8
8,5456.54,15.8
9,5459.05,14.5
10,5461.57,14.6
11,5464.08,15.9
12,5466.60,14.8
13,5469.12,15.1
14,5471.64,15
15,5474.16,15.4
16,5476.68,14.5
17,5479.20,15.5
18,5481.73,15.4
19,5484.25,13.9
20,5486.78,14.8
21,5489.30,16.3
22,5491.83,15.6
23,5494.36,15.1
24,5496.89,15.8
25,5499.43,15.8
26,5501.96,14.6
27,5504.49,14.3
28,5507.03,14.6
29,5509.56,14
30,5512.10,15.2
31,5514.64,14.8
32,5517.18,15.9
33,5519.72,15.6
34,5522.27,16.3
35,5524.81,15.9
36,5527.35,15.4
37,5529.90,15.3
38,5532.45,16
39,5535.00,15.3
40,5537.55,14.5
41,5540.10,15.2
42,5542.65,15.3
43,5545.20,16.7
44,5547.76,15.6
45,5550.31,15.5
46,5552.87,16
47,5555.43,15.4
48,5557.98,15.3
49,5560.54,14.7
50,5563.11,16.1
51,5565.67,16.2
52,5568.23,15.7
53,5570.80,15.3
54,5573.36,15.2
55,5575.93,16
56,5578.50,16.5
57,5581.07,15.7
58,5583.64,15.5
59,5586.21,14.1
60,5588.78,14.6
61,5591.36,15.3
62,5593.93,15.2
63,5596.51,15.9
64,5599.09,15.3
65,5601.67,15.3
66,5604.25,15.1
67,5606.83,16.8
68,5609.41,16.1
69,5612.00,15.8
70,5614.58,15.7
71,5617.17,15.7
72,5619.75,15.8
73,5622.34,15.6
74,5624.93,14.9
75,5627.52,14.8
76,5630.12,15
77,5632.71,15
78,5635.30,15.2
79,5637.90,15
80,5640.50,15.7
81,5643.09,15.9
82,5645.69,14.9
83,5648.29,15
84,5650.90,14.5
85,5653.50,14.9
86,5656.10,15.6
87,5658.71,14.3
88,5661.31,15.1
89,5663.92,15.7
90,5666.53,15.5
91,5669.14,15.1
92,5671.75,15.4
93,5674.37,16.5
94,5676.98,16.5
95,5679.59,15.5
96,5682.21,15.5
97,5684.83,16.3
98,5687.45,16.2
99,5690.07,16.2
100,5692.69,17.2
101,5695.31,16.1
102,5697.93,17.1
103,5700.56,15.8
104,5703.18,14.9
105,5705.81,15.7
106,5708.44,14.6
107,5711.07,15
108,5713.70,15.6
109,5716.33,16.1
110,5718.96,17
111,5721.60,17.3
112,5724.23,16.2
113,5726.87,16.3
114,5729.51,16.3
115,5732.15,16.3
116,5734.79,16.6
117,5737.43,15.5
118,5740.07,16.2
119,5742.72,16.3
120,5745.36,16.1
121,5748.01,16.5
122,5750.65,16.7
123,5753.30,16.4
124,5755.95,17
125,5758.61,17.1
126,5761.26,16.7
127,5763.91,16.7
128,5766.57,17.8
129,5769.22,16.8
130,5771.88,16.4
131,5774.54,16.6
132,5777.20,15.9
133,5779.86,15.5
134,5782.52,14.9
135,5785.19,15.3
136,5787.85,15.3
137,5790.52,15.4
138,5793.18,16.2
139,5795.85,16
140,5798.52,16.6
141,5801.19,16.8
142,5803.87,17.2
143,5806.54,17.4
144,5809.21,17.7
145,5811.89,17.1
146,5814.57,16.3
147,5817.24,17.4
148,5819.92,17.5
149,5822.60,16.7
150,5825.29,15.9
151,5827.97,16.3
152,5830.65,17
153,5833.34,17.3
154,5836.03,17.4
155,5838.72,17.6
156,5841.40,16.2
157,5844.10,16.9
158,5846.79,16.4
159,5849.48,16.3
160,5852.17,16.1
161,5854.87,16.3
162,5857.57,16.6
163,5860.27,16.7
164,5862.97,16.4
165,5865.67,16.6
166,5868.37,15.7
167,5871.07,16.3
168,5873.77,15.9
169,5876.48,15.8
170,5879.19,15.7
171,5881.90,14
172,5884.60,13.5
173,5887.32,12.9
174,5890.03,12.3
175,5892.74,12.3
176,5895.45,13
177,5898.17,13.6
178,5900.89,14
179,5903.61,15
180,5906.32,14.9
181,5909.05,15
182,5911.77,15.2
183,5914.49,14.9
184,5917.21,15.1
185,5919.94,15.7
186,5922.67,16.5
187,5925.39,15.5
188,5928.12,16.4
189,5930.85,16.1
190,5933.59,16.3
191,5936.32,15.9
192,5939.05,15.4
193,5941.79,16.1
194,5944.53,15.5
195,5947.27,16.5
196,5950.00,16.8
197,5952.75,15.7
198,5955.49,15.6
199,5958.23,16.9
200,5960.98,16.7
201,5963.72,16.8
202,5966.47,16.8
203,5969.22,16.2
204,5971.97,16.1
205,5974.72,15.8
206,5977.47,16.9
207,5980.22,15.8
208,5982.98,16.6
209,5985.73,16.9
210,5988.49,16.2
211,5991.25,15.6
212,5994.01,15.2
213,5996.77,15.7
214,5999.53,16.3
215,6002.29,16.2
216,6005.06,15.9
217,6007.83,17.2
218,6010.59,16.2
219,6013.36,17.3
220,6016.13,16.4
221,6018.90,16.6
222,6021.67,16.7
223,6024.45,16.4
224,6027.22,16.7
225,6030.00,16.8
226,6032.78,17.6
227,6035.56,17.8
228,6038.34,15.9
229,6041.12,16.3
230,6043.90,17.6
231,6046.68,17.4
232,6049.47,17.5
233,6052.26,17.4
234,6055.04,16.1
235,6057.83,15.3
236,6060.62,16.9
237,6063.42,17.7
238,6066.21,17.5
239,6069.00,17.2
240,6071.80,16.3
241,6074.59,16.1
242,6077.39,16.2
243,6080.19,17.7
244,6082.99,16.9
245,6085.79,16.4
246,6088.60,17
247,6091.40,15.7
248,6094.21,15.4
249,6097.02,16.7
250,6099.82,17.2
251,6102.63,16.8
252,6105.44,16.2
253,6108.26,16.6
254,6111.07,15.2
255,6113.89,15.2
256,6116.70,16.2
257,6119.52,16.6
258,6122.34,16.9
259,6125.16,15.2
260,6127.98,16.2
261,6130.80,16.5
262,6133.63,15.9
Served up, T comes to 0.26 mag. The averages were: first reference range 15.6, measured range 12.9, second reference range 16.8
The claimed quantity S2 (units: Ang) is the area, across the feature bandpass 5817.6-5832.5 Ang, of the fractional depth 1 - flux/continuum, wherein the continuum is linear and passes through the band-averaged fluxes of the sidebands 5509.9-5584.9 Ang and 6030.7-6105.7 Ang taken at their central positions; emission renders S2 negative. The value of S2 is -0.5 Ang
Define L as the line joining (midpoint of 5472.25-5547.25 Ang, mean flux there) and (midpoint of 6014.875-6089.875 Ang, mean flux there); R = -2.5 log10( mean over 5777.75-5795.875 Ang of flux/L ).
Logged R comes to 0.04 mag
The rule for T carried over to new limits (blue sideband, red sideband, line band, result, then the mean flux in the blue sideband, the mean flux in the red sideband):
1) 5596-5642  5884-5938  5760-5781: -0.10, 15.5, 14.7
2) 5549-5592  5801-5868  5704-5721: 0.03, 15.5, 16.8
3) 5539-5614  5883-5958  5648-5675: 0.02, 15.6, 15.1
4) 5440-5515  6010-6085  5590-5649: 0.01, 15.2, 16.8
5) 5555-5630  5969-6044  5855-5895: 0.08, 15.5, 16.4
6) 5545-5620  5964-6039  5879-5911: 0.18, 15.6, 16.4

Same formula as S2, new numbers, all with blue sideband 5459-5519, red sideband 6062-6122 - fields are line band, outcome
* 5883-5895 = 2.4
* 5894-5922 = 2.4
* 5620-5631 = 0.2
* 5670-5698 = -1.1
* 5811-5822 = -0.8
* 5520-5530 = -0.4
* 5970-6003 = 0.3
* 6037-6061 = -0.4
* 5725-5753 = -1.1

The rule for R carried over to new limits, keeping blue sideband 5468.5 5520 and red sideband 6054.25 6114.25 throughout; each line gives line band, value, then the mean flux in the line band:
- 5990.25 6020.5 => 0.00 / 16.3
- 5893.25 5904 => 0.17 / 13.7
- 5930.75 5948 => 0.01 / 15.9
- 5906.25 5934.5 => 0.03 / 15.6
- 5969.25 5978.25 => 0.00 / 16.2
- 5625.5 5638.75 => 0.03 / 15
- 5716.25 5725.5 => -0.07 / 16.7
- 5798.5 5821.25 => -0.09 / 17.1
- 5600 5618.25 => -0.03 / 15.8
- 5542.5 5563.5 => -0.03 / 15.6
